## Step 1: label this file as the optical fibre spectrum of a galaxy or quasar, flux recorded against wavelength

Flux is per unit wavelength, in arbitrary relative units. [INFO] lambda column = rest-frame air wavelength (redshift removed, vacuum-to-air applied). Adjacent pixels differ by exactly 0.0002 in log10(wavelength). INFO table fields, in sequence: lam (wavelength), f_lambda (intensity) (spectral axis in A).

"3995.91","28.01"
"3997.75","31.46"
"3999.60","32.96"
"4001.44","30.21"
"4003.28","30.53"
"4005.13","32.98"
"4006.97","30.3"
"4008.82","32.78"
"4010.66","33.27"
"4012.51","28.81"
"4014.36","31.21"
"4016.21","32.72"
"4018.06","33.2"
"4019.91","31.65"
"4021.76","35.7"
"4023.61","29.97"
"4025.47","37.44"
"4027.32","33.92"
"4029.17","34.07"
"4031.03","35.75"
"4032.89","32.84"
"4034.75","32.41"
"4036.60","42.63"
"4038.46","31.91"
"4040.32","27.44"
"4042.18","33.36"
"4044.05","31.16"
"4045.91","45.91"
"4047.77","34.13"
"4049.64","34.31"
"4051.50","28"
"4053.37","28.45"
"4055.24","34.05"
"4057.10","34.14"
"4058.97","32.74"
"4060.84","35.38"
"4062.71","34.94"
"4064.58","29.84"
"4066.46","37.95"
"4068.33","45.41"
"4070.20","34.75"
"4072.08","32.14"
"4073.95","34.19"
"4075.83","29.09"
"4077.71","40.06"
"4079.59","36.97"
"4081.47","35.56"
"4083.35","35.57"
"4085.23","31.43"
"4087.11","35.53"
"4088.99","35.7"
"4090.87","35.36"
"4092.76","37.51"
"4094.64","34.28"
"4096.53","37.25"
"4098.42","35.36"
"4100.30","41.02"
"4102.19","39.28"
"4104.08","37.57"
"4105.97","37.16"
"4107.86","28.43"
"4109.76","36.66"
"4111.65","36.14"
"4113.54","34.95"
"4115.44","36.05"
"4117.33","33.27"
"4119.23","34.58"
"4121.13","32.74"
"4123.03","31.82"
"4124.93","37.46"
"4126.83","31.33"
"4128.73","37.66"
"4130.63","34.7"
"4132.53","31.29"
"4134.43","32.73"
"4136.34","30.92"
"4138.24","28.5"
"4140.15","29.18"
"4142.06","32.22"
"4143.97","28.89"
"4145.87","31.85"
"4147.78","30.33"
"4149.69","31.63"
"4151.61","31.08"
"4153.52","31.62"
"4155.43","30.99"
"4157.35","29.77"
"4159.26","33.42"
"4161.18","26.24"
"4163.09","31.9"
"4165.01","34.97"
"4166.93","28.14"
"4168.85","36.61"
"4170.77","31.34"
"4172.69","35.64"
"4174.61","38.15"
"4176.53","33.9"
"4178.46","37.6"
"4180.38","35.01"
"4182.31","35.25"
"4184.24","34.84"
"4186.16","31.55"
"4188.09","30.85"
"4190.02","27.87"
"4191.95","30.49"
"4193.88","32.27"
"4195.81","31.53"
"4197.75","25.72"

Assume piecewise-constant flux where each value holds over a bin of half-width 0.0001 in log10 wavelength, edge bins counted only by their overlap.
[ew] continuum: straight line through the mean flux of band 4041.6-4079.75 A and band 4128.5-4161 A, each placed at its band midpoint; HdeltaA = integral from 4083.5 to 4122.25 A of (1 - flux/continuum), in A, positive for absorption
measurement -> -3.0 A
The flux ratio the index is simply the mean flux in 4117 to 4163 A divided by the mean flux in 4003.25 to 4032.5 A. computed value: 0.97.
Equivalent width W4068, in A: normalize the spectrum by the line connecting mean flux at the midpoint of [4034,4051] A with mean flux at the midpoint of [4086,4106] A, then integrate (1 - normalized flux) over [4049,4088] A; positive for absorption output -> 1.57 A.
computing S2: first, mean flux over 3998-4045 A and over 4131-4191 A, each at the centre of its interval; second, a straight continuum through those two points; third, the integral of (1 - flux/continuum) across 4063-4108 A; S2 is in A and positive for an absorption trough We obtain -4.7 A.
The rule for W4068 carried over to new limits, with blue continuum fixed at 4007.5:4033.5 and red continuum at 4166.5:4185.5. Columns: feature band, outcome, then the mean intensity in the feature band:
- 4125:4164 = 3.4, 31.5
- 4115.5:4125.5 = 0.0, 34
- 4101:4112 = -0.6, 36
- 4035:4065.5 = -0.2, 33.6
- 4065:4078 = -0.8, 35.8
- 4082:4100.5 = -1.0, 35.7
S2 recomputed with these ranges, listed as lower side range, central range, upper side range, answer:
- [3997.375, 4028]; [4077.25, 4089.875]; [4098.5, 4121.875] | -0.3 A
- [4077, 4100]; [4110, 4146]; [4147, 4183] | 1.4 A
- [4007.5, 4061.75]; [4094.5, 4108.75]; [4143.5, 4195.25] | -1.5 A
